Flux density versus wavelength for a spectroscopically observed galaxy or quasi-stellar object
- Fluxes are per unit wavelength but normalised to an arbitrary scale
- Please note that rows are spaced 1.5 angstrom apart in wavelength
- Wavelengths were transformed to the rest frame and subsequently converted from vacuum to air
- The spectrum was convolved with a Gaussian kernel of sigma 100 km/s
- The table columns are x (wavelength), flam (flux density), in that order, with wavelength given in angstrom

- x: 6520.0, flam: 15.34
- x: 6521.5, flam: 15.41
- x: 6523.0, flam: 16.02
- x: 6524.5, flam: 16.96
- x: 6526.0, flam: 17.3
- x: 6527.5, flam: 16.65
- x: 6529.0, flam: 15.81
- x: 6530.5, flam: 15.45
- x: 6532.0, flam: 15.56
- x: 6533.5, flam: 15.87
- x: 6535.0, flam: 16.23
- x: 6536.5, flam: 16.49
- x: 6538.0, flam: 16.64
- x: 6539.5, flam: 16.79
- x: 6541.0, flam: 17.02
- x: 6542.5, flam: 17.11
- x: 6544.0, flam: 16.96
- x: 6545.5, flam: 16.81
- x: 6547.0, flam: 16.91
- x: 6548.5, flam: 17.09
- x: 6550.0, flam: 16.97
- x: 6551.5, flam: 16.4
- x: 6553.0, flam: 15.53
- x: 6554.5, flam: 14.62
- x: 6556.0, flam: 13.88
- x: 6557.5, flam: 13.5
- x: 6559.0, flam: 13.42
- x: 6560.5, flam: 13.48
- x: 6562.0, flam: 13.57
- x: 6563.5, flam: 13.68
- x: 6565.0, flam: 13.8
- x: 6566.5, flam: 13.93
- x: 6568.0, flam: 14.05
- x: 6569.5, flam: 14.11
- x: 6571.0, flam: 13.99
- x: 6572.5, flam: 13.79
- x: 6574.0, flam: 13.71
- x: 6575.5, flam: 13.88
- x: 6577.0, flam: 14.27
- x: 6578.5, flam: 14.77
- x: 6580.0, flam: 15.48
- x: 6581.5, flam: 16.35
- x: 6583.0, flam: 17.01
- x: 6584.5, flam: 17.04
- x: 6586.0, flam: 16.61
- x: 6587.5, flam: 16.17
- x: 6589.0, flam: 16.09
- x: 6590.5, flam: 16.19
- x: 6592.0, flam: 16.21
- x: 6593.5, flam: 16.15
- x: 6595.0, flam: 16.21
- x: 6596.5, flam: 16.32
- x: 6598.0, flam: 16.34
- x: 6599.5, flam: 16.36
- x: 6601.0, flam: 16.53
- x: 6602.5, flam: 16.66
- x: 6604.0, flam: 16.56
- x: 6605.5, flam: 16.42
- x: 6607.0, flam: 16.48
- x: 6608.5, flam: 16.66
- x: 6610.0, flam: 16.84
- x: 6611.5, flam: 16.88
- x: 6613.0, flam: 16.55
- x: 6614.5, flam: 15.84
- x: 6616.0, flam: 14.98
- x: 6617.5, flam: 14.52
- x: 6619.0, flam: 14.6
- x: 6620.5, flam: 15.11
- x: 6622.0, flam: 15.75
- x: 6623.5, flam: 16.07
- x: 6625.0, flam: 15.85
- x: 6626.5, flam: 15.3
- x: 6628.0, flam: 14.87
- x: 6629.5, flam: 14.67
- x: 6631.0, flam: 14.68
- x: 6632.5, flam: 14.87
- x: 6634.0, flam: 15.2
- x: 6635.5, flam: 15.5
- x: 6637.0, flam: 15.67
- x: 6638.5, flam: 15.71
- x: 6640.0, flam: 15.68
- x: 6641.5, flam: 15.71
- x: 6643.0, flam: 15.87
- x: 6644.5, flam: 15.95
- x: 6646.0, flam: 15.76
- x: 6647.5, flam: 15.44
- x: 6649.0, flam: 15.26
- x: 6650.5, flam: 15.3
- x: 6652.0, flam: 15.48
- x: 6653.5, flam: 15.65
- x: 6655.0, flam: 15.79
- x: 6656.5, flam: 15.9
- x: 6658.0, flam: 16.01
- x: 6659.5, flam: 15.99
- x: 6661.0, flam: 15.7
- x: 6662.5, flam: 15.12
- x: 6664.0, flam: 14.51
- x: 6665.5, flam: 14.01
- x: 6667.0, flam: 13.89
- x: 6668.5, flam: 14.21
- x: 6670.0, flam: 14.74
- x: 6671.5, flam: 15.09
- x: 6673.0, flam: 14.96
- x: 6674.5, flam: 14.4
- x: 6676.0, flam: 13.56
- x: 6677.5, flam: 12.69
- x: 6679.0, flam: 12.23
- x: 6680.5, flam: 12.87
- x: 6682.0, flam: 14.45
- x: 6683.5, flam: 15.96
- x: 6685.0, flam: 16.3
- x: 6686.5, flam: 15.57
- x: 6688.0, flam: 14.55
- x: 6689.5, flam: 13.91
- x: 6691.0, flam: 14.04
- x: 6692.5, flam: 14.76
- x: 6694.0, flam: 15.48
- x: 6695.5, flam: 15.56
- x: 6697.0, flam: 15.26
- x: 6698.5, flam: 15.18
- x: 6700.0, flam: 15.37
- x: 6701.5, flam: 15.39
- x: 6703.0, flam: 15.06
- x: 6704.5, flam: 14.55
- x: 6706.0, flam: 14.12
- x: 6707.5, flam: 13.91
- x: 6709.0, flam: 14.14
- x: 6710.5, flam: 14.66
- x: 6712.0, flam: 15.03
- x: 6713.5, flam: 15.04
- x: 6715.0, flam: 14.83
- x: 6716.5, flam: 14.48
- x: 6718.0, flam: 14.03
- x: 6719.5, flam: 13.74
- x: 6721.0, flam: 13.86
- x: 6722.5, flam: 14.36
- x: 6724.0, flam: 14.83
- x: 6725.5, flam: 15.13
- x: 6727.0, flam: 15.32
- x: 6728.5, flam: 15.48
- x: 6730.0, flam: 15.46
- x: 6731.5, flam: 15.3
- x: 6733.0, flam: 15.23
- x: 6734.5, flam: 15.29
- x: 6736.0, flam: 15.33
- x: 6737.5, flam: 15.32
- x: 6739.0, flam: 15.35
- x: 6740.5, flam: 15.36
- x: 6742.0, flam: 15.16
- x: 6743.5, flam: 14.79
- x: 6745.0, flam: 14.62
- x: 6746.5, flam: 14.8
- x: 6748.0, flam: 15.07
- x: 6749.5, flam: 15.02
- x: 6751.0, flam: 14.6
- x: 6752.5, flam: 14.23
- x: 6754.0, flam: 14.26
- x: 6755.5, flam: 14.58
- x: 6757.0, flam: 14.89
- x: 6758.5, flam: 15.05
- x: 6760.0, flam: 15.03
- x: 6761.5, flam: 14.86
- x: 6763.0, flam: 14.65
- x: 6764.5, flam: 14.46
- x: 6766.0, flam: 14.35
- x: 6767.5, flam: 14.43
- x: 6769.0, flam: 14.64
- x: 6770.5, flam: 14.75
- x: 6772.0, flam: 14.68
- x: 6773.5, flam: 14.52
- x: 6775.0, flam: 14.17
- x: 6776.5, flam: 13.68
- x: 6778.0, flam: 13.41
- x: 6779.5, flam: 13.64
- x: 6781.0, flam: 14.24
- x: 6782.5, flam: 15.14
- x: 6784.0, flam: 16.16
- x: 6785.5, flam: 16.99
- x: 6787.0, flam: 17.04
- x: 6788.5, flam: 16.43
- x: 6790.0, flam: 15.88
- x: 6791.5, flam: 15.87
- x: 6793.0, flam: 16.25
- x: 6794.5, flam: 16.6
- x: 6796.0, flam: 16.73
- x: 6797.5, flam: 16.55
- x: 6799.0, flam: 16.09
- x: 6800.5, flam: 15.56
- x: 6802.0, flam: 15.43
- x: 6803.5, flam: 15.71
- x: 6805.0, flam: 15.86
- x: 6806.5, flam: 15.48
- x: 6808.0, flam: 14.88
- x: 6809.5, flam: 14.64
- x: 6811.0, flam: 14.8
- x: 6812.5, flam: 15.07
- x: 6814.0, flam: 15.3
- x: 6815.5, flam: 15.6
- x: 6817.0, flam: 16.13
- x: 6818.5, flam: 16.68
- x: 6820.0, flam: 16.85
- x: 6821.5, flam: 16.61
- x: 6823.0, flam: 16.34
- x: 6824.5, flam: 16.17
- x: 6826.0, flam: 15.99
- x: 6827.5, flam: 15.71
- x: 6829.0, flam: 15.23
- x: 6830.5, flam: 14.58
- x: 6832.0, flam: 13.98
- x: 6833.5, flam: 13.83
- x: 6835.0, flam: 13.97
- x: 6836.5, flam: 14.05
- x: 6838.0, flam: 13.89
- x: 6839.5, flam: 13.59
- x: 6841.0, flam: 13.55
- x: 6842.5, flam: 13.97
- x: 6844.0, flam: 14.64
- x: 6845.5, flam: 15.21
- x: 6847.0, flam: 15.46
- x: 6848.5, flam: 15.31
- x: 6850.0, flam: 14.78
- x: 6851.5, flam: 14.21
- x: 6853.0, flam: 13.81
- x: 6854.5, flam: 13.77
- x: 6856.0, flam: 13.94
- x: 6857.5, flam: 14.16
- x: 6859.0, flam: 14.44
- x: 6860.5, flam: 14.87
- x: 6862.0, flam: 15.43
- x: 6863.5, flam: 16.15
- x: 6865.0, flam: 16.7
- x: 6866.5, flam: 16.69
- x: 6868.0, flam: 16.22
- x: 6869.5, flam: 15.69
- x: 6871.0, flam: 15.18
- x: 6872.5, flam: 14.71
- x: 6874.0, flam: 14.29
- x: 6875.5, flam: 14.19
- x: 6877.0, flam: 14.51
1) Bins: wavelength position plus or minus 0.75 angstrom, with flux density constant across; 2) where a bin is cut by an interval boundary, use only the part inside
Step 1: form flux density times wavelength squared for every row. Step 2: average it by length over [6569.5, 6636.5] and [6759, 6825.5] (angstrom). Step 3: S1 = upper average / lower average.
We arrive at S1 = 1.04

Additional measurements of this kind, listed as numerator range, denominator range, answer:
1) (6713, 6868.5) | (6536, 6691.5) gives 1.03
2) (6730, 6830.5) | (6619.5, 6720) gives 1.06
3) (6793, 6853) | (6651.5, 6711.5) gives 1.08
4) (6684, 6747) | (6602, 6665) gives 0.98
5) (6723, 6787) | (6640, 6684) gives 1.03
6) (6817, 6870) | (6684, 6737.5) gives 1.05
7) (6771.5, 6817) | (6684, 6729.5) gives 1.07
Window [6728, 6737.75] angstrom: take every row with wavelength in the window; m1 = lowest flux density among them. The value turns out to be 15.23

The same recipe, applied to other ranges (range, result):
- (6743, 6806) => 13.41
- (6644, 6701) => 12.23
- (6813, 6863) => 13.55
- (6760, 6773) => 14.35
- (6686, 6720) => 13.74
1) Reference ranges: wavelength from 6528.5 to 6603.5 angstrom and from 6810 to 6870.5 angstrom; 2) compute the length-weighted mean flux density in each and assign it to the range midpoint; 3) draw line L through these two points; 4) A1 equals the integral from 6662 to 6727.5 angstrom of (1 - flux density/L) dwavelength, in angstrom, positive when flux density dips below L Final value 3.3 angstrom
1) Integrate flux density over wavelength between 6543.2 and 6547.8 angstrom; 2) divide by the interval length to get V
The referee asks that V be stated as 16.9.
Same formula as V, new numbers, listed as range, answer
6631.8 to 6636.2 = 15.2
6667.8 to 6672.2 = 14.7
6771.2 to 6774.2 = 14.6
